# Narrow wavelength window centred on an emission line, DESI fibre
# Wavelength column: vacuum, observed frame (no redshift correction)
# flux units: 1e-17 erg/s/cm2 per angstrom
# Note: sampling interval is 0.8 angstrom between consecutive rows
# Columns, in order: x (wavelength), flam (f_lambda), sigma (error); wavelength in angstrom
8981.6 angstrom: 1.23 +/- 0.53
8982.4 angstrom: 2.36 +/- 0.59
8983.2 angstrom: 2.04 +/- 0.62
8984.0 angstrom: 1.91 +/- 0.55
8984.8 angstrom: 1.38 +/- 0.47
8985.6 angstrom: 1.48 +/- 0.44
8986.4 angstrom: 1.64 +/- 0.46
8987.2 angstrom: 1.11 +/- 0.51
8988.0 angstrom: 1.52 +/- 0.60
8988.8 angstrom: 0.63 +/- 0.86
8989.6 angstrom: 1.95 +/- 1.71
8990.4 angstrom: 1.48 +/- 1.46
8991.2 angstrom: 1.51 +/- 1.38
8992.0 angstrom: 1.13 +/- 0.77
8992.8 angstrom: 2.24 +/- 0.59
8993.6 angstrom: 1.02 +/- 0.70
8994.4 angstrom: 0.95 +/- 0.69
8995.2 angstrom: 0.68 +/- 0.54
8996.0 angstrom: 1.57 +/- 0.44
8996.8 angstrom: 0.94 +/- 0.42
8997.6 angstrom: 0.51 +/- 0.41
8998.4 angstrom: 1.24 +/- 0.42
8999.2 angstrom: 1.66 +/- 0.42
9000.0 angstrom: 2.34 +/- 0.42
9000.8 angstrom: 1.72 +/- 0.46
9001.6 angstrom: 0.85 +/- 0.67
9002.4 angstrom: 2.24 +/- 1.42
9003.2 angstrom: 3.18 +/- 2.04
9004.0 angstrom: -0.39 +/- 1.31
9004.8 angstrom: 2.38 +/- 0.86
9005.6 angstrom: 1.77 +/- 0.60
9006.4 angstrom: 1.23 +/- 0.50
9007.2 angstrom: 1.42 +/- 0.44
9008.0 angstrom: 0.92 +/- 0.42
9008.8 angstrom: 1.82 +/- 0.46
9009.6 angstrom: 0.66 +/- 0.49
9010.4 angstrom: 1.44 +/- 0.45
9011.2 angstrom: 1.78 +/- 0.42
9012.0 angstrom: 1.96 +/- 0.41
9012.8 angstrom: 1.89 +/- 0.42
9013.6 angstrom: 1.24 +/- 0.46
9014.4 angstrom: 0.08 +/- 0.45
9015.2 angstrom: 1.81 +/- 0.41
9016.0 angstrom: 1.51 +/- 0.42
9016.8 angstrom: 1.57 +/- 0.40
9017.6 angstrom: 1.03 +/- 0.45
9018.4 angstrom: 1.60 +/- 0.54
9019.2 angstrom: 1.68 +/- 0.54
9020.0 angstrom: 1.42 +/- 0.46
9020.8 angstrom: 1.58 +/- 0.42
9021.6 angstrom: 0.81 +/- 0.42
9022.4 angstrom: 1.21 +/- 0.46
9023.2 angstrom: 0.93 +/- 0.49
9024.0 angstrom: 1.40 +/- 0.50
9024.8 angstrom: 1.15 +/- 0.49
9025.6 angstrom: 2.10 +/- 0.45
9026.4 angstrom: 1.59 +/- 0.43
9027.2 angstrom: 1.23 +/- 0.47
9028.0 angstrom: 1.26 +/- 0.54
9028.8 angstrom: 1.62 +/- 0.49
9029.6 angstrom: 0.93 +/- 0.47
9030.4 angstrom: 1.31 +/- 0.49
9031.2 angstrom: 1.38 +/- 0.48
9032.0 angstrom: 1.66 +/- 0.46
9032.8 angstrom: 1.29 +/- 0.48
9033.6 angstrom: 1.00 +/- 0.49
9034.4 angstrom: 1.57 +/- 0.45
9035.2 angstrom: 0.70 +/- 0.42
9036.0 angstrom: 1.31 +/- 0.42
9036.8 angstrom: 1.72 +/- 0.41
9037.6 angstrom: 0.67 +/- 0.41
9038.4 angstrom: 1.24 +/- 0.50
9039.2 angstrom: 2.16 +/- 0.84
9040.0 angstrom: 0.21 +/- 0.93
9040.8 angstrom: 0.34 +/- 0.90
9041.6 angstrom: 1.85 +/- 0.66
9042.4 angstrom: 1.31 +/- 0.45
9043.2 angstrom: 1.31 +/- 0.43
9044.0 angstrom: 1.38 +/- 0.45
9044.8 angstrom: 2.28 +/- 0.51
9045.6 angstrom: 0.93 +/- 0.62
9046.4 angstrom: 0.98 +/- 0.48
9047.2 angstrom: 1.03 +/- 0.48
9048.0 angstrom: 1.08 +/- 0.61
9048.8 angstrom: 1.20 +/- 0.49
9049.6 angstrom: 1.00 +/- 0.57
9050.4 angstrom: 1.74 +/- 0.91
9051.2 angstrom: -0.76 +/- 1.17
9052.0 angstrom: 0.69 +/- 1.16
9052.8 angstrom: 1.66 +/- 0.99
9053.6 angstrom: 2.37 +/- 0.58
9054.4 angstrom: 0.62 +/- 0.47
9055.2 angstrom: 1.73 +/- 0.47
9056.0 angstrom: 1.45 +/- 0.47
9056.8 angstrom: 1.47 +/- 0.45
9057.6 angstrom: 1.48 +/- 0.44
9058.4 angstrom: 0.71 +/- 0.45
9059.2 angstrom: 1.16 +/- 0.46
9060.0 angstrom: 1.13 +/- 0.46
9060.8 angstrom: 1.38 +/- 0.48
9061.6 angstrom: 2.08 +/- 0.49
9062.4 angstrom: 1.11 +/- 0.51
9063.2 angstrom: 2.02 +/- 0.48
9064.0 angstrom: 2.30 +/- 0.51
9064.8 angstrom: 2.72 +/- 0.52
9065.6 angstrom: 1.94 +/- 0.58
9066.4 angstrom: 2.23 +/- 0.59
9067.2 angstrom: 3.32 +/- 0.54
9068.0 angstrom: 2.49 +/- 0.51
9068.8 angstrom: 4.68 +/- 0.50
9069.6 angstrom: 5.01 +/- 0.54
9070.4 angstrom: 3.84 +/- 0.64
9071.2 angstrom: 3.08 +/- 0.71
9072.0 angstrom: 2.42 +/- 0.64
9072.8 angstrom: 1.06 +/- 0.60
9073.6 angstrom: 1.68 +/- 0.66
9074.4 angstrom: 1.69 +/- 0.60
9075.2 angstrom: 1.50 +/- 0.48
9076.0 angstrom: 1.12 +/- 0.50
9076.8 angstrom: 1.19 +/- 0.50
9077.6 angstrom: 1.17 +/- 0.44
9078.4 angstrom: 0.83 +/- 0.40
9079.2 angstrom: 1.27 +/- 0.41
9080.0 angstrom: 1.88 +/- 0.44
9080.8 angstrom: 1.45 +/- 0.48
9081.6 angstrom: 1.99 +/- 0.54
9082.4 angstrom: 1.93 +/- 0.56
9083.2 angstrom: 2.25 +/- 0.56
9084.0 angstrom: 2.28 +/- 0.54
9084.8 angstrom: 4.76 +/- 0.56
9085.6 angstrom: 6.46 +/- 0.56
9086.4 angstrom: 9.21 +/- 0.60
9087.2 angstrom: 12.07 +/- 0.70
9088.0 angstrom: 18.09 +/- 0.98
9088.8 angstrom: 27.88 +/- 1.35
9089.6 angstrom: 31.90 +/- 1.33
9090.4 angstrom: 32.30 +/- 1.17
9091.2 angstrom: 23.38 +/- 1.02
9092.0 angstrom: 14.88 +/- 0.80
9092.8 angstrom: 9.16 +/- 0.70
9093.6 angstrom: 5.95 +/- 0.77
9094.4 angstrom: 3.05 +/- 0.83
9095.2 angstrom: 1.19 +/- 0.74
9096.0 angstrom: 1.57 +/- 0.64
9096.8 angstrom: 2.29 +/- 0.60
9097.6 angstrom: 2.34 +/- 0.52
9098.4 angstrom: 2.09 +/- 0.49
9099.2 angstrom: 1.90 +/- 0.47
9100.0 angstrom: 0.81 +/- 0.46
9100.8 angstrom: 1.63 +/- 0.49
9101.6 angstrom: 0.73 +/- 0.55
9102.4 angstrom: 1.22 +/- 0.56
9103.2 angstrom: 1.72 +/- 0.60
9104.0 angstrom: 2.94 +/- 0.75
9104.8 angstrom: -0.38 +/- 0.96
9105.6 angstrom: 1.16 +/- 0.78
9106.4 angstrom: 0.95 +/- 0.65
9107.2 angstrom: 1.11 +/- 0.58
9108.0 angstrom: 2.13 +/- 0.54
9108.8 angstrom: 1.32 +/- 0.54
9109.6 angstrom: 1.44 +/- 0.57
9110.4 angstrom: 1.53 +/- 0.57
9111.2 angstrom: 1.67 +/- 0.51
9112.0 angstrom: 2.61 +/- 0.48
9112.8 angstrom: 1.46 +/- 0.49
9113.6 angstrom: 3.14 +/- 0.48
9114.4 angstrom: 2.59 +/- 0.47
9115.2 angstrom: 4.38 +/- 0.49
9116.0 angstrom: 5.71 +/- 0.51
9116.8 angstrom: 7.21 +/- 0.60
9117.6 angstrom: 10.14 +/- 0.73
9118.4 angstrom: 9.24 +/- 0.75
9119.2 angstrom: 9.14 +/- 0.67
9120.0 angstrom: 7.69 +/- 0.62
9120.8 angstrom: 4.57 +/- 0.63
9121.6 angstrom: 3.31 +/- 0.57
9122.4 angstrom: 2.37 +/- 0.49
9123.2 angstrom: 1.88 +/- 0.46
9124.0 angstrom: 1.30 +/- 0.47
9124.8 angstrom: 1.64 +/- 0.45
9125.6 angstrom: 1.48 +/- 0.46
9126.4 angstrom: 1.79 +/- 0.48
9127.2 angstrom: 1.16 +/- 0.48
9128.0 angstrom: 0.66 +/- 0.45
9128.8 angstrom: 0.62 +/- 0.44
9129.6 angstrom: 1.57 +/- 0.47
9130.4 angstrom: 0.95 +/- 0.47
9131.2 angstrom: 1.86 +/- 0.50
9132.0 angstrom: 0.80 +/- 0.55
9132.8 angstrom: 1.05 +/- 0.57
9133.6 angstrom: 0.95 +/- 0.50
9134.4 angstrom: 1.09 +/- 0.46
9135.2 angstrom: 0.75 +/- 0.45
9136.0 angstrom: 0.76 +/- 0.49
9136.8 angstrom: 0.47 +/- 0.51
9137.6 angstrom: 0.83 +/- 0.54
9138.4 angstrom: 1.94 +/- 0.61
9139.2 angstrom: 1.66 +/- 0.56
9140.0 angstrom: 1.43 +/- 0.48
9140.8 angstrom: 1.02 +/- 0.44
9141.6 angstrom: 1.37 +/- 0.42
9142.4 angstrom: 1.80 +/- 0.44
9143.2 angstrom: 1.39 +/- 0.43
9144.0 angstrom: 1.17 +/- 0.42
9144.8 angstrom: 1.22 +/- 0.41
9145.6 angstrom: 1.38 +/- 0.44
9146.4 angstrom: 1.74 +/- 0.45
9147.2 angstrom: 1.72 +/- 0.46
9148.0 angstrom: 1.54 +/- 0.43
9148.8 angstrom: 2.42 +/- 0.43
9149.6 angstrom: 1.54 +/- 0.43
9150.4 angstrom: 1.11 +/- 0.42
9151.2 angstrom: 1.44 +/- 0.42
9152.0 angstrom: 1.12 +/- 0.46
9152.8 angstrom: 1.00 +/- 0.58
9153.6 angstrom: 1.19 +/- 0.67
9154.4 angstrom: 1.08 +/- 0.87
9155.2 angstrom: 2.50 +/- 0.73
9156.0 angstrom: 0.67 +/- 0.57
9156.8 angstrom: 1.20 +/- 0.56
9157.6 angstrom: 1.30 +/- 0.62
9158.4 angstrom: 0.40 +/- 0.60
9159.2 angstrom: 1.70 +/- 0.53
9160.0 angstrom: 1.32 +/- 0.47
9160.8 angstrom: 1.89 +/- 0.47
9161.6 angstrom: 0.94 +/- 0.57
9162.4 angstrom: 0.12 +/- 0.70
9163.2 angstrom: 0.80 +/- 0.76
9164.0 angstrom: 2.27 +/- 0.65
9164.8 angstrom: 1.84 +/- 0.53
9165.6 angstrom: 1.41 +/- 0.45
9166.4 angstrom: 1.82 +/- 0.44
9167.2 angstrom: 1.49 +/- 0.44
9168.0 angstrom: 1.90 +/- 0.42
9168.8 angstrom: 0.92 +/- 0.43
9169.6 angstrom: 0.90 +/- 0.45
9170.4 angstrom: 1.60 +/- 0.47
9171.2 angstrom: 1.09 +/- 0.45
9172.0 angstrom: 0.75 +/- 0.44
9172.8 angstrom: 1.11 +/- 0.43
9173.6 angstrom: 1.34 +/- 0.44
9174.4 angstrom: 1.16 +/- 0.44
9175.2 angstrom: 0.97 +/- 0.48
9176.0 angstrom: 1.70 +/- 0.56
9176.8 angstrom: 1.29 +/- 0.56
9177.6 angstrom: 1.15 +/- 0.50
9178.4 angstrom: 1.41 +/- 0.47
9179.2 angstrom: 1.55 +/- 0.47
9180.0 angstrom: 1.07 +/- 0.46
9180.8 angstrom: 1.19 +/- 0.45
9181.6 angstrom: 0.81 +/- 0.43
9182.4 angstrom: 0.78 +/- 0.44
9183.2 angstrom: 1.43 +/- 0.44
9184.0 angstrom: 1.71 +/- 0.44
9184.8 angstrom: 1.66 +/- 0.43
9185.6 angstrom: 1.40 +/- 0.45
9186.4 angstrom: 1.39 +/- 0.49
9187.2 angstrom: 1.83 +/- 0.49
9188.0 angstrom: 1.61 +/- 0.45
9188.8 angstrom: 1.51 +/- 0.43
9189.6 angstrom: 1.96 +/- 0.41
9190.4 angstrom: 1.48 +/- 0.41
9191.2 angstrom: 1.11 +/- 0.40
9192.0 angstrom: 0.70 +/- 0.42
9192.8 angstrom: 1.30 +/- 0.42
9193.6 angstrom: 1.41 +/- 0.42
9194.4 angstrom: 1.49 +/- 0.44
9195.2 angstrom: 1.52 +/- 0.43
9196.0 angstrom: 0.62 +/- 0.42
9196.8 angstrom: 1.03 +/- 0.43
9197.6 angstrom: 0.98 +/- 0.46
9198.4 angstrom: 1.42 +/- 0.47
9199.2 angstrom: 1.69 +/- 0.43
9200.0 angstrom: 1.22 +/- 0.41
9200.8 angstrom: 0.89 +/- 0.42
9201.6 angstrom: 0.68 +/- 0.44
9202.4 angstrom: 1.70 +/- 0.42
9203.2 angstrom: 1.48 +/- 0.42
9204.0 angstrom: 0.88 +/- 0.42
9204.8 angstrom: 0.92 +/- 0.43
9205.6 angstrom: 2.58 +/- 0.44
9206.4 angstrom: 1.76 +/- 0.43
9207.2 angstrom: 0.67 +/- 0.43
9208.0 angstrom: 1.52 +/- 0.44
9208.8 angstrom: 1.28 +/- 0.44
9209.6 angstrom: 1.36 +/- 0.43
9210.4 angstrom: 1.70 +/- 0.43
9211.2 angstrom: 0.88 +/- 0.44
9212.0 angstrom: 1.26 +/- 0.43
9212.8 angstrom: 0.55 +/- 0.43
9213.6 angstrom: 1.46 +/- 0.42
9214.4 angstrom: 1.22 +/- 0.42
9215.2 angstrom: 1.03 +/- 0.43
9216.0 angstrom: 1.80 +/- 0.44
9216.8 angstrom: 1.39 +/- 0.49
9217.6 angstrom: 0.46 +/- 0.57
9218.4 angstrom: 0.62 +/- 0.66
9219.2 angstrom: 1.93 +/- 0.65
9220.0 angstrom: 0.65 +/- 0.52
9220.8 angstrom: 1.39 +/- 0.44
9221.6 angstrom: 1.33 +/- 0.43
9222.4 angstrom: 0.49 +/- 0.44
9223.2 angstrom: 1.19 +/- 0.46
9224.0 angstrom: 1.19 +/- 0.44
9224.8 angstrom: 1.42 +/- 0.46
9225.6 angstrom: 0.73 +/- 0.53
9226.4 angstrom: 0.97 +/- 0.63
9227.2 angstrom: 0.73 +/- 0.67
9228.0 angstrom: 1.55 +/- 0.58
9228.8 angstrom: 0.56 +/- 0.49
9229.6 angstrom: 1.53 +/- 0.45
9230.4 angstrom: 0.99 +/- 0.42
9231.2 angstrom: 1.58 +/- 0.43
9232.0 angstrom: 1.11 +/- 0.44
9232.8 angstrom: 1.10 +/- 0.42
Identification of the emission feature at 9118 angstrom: [N II]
